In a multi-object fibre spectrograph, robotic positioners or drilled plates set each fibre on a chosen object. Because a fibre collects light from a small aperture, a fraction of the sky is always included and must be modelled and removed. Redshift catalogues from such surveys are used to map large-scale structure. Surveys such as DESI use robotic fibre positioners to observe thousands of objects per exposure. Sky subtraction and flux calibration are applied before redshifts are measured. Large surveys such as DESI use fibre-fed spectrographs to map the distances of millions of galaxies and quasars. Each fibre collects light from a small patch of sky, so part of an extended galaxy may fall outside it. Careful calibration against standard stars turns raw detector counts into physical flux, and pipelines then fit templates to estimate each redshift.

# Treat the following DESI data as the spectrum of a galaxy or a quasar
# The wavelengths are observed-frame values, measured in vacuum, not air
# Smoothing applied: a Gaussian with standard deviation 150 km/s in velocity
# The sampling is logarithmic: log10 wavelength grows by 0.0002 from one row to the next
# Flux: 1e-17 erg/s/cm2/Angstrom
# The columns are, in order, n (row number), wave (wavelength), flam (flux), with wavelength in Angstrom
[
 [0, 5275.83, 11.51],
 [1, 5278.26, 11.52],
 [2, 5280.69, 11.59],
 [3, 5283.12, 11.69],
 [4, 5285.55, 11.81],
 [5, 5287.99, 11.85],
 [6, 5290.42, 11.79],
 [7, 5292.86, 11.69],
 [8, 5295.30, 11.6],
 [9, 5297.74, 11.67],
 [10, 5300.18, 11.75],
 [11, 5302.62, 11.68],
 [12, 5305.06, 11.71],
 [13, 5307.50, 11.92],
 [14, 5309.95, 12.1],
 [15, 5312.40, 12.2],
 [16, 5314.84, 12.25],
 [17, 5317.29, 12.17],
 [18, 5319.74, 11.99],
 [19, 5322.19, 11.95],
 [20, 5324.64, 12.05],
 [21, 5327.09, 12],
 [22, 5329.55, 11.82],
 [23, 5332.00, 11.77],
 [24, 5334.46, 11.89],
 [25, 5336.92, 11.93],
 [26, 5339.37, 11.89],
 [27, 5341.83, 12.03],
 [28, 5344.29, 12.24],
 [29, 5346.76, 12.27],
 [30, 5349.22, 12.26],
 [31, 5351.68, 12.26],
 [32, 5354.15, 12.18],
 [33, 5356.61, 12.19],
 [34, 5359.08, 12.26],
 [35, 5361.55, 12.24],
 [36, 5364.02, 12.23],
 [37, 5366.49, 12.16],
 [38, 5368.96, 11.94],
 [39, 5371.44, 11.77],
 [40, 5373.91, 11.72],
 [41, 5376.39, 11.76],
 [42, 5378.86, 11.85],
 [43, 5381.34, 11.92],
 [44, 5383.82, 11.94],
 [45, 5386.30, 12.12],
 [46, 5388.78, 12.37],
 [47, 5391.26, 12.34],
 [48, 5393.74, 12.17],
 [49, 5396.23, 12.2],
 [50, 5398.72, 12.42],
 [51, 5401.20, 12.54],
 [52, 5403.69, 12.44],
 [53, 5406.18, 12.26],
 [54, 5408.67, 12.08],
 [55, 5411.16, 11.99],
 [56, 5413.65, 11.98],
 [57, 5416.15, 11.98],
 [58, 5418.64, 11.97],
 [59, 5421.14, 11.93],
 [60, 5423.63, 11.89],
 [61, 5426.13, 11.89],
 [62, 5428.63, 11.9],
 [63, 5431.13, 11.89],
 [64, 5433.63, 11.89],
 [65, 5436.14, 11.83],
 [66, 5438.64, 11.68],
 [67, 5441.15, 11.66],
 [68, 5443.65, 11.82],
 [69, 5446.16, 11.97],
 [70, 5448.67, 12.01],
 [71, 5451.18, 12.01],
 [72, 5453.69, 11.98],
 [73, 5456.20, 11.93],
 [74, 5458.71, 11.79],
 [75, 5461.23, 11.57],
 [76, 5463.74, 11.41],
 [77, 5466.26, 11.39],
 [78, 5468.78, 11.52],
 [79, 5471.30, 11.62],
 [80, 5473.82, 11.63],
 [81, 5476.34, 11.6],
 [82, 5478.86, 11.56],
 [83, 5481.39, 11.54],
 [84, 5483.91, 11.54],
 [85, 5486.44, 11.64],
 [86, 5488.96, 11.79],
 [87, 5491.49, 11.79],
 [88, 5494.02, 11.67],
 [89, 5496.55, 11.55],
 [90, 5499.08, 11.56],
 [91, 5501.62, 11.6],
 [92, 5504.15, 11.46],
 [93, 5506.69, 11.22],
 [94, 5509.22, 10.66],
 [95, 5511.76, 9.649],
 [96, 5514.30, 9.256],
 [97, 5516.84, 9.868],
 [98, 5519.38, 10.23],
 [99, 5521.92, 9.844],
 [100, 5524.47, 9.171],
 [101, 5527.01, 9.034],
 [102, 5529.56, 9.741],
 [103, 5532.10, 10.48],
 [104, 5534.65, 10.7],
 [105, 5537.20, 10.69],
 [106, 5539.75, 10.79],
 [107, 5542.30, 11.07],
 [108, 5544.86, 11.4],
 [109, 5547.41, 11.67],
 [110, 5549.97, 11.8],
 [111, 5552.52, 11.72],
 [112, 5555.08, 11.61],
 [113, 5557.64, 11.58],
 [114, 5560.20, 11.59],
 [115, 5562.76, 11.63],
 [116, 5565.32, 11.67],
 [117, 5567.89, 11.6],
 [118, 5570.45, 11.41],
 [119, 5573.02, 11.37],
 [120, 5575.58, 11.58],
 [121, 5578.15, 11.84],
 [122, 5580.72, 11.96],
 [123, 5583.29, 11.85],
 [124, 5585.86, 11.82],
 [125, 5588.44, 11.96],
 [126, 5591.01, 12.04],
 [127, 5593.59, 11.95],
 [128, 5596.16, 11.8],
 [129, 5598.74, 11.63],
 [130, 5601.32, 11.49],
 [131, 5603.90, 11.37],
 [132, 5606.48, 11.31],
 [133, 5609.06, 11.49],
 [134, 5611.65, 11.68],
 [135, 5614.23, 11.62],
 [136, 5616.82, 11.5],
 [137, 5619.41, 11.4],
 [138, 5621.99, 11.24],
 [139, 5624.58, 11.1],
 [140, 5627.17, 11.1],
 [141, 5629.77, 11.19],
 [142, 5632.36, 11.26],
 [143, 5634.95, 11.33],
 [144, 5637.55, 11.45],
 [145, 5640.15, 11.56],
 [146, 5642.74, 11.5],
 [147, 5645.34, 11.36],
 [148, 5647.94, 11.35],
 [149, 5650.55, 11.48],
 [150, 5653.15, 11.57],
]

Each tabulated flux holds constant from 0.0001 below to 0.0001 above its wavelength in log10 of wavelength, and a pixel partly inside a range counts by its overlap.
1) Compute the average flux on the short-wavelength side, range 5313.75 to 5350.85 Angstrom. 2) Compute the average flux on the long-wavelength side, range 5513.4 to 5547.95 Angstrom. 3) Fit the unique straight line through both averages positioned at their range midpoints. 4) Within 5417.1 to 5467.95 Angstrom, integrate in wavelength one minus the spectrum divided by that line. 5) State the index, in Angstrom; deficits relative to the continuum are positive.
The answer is -3.5 Angstrom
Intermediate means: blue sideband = 12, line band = 11.8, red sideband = 10.3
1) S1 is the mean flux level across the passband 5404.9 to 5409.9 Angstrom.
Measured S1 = 12.2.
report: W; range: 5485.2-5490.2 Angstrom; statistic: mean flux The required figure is 11.7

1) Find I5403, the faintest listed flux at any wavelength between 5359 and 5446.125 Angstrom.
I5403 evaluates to 11.66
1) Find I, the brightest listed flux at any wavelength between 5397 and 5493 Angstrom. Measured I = 12.54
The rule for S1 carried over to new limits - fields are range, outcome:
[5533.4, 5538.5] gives 10.7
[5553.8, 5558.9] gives 11.6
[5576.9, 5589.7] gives 11.9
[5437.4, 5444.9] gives 11.7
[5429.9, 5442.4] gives 11.8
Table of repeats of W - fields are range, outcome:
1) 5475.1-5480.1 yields 11.6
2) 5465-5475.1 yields 11.5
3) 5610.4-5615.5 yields 11.7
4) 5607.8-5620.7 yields 11.5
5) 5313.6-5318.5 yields 12.2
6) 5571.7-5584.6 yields 11.7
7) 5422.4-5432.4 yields 11.9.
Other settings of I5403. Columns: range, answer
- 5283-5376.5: 11.6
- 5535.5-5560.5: 10.69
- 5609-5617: 11.49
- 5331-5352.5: 11.77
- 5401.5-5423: 11.93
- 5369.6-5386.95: 11.72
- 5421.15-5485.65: 11.39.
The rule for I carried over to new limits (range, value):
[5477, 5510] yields 11.79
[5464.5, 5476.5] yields 11.63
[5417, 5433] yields 11.97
